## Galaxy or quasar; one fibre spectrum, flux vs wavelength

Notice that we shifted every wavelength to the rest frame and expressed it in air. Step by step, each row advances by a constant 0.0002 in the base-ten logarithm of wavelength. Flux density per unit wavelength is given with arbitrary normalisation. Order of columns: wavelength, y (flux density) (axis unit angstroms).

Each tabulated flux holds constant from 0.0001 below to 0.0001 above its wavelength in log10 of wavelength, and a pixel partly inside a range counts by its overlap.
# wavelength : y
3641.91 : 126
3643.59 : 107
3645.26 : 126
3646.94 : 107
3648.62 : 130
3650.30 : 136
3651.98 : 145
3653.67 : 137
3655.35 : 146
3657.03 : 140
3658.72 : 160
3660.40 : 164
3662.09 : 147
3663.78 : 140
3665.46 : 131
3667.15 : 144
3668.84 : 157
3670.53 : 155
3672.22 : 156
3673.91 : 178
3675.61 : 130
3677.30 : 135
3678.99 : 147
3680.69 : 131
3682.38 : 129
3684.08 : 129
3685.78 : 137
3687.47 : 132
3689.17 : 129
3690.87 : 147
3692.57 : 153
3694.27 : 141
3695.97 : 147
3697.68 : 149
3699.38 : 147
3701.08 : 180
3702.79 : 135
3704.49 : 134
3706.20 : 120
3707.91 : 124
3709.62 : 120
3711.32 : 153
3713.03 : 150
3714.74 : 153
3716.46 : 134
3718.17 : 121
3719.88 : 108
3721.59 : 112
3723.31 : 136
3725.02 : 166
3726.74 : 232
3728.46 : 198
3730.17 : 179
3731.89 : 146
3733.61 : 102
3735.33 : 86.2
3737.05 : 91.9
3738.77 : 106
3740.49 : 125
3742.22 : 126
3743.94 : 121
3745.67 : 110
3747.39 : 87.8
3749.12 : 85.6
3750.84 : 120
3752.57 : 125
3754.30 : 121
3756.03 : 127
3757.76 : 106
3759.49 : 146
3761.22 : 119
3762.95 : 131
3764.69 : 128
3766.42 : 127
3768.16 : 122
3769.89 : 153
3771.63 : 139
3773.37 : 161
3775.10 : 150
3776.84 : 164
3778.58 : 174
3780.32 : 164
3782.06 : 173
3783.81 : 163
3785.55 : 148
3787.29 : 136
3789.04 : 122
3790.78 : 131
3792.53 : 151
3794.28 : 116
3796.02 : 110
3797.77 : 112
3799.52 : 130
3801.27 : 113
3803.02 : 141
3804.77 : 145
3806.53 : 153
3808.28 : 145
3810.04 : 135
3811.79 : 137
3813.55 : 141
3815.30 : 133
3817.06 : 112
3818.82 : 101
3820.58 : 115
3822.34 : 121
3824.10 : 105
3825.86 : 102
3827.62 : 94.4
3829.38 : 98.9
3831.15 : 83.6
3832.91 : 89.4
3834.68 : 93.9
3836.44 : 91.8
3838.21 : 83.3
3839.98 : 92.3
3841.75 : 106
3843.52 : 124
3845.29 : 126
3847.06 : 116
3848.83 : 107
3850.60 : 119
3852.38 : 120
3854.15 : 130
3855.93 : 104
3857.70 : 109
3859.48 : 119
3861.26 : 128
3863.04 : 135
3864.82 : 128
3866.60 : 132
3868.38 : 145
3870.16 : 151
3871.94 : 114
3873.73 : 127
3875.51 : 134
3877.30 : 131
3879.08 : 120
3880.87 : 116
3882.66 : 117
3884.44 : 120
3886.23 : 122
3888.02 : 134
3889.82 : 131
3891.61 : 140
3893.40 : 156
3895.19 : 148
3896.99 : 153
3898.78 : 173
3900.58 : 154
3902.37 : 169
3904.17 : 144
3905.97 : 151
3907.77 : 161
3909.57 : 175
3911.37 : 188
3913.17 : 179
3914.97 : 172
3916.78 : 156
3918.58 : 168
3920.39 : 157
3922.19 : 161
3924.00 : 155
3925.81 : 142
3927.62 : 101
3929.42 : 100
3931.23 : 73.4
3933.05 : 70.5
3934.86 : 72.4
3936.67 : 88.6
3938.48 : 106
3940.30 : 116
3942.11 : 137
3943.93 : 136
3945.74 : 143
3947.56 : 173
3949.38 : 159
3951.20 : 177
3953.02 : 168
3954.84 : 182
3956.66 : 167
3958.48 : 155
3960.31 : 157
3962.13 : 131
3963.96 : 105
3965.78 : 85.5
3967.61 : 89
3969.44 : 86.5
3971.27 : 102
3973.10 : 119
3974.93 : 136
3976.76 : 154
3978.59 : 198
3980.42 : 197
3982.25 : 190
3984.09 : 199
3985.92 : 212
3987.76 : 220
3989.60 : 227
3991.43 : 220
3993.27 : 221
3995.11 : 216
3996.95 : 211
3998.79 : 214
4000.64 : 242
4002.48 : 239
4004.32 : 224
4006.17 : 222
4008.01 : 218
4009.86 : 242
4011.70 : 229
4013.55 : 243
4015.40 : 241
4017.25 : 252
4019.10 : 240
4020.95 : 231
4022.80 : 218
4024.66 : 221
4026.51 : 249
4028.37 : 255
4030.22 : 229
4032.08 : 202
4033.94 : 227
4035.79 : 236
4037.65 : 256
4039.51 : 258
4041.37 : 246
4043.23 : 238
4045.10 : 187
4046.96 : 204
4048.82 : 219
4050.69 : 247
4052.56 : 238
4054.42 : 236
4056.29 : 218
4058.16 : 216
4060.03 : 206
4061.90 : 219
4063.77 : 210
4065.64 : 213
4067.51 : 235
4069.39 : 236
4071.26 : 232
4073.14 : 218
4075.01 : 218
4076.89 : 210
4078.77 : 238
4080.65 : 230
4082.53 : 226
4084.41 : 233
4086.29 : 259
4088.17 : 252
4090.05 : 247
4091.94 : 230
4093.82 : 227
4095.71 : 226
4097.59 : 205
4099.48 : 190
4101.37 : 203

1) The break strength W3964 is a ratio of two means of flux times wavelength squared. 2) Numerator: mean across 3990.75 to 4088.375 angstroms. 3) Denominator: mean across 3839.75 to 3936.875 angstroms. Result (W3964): 1.9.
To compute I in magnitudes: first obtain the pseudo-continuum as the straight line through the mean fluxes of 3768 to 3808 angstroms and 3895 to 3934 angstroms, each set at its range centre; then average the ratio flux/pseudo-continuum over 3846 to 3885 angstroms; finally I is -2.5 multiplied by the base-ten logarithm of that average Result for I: 0.18 mag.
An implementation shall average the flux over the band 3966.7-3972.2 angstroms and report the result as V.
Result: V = 92.5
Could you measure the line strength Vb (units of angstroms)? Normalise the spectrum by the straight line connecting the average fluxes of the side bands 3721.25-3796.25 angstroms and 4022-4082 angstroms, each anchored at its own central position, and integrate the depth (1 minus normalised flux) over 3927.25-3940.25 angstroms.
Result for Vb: 6.9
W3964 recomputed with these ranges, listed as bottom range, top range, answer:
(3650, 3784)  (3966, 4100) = 1.84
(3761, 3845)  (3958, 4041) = 1.76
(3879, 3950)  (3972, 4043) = 1.67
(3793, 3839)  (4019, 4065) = 2.21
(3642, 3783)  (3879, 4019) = 1.34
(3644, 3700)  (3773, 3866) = 0.95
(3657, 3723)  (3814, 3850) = 0.81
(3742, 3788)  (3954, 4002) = 1.42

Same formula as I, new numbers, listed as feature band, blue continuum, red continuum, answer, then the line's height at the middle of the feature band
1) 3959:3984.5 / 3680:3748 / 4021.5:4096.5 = 0.43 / 206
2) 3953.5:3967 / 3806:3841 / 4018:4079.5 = 0.28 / 182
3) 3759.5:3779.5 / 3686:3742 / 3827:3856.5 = -0.15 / 124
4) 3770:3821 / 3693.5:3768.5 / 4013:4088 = 0.09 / 152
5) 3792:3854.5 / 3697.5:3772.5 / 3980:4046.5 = 0.36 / 162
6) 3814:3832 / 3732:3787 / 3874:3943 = 0.23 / 132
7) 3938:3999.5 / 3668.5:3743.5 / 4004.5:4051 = 0.31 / 215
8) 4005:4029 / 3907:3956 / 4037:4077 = -0.18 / 199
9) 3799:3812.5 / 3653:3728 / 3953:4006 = 0.14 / 157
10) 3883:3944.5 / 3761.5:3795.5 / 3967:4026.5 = 0.29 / 181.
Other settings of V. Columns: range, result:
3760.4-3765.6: 126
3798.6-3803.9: 128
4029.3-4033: 215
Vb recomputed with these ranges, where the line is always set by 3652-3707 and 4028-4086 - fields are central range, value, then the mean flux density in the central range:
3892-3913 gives 3.5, 161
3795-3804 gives 2.6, 122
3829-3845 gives 7.3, 96.9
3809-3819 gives 2.6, 129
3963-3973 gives 5.4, 95.8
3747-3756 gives 2.8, 111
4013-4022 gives -0.9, 241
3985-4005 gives -0.8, 222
